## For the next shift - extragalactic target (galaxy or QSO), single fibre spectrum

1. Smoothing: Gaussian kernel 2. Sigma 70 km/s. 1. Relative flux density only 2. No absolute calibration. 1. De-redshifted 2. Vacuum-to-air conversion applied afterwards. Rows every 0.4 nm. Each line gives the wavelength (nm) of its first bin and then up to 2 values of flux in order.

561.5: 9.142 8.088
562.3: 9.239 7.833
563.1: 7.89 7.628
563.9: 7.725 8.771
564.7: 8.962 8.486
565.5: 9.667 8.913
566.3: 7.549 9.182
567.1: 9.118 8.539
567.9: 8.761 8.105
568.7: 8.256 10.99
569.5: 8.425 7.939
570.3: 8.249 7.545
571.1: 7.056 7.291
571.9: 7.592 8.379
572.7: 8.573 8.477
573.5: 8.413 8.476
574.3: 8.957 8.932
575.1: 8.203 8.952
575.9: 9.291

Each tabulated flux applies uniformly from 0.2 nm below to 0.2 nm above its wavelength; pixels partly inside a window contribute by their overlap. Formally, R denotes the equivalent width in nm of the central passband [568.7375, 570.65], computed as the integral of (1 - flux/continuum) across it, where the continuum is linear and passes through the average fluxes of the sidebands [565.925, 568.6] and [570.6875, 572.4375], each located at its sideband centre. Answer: -0.18 nm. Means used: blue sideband 8.56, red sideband 7.55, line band 8.74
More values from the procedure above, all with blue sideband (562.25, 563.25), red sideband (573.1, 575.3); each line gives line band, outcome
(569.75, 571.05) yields 0.10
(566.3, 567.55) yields -0.06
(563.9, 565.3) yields -0.06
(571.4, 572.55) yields 0.09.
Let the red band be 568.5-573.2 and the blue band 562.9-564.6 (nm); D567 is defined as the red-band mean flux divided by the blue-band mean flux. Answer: 1.02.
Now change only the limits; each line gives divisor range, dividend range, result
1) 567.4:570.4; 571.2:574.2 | 0.94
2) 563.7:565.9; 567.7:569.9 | 1.01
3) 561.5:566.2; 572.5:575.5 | 1.01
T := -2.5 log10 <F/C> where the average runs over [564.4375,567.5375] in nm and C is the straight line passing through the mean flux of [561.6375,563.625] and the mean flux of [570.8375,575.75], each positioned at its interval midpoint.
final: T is -0.08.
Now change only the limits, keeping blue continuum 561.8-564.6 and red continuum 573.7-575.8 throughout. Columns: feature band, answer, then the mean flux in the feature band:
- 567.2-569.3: -0.063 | 8.94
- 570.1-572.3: 0.127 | 7.62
